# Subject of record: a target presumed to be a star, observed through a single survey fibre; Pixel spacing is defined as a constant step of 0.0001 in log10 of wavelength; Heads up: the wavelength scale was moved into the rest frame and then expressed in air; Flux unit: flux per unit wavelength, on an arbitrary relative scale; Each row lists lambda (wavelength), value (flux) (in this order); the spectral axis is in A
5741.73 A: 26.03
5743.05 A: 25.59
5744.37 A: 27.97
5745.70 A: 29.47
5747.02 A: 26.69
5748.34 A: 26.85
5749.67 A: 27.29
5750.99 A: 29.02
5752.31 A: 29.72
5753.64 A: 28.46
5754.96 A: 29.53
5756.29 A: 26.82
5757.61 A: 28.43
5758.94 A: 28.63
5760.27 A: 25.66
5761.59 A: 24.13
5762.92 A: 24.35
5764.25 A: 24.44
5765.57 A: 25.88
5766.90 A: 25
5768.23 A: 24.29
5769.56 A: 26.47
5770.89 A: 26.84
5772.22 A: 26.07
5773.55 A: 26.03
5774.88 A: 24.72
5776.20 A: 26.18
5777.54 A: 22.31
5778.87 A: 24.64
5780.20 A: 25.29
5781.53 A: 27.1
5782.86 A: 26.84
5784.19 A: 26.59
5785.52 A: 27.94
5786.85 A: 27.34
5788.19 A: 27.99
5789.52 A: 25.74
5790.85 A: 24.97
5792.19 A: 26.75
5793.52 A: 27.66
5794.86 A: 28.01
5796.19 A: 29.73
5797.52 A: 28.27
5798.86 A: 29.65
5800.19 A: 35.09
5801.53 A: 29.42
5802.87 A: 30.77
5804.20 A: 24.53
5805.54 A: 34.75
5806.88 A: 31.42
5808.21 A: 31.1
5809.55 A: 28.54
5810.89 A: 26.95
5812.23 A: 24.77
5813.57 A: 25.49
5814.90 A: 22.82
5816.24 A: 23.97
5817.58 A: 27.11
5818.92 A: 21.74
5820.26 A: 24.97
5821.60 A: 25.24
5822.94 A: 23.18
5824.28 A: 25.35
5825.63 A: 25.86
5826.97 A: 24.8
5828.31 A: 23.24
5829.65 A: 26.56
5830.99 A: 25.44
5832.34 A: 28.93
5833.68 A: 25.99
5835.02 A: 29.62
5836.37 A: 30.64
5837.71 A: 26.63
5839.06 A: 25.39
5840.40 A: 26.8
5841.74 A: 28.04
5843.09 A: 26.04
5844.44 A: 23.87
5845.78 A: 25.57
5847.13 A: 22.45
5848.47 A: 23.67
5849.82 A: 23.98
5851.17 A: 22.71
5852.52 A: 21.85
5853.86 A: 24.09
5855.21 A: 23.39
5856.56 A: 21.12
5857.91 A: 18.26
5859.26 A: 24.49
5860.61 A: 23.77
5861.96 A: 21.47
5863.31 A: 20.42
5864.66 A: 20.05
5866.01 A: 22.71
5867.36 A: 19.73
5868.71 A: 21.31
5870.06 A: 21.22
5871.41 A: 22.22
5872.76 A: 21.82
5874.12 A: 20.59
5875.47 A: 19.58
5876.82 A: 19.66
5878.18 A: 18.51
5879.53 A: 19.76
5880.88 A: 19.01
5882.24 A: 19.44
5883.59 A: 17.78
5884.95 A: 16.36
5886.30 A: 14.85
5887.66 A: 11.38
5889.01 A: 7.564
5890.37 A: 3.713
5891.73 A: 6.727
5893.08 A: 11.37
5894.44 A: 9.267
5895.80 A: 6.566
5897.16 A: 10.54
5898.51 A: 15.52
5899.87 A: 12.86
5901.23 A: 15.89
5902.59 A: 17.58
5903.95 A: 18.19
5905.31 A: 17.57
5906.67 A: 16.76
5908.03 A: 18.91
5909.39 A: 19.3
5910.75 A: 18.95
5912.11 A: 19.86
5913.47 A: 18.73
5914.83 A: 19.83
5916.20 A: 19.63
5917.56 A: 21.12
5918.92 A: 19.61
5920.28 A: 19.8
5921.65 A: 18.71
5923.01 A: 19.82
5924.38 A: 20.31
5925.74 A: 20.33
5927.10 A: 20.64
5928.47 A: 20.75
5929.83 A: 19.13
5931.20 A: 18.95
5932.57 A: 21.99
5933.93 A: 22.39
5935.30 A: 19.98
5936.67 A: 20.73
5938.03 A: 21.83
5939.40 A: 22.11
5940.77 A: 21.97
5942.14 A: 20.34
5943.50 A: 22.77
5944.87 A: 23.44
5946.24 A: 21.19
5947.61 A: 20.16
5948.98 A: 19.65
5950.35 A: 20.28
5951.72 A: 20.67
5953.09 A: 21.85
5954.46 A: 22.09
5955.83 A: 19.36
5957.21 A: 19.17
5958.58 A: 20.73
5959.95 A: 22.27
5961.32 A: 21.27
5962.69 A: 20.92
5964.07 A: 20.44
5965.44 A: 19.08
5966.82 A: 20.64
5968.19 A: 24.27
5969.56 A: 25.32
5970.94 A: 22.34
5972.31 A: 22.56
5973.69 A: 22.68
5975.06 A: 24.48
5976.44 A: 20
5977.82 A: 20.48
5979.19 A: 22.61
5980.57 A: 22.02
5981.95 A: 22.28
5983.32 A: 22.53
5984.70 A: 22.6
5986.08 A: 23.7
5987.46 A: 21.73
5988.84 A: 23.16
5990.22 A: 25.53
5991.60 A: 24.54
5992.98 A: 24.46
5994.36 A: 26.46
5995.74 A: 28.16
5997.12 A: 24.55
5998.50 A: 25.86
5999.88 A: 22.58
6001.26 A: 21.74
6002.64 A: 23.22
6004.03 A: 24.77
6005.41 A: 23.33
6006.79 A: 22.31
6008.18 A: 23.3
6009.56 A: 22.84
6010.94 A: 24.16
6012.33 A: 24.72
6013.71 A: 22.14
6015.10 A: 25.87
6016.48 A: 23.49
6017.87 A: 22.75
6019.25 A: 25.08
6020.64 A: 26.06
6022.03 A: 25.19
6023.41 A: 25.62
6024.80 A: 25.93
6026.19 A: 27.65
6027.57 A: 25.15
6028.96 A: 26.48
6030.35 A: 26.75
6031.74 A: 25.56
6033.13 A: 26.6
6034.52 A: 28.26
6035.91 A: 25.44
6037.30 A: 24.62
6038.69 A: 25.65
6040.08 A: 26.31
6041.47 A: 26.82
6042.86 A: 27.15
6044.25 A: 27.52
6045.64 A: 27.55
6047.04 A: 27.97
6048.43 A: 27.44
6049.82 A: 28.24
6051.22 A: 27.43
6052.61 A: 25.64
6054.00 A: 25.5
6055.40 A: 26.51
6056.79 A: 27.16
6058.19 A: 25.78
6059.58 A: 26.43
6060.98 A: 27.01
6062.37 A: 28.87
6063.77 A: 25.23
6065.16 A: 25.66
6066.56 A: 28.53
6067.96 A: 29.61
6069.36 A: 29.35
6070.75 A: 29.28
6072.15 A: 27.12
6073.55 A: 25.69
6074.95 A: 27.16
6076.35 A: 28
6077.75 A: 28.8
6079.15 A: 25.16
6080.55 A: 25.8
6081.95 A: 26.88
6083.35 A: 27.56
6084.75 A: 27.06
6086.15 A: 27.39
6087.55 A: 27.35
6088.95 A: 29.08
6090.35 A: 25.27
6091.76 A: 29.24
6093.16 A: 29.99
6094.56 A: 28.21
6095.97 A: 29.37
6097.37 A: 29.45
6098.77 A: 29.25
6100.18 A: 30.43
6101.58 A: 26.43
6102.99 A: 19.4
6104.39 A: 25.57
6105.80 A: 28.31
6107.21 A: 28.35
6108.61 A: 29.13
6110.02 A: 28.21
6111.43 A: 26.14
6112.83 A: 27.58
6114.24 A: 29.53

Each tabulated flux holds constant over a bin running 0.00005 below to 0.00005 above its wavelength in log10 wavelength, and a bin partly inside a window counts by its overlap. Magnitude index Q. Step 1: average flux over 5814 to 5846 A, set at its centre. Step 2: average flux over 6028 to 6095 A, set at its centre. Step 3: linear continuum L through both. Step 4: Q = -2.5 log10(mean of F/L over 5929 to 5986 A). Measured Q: 0.23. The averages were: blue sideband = 25.7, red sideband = 27.1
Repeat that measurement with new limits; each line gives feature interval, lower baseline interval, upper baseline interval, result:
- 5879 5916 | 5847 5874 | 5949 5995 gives 0.42 mag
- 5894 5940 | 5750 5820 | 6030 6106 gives 0.42 mag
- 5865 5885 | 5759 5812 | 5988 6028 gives 0.28 mag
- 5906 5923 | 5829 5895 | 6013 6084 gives 0.17 mag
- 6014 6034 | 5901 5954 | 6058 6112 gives -0.04 mag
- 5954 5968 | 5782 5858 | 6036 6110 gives 0.28 mag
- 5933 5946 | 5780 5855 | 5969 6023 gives 0.13 mag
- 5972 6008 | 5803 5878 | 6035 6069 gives 0.12 mag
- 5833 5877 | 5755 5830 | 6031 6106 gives 0.15 mag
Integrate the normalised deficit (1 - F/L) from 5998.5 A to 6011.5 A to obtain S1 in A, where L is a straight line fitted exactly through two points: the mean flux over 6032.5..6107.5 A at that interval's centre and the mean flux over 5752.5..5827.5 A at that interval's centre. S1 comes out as 1.8 A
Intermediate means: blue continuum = 26.7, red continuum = 27.2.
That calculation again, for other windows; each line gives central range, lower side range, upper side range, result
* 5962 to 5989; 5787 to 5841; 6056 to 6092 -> 5.0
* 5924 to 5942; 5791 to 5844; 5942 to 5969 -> 1.0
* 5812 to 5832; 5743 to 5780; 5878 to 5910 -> -3.7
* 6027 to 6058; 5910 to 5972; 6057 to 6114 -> -1.4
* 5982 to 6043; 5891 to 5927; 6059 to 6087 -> -3.5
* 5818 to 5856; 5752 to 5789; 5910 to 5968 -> -1.8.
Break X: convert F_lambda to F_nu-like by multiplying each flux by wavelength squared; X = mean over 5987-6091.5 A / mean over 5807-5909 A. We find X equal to 1.31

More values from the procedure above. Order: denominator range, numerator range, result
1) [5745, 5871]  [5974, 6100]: 1.08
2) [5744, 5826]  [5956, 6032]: 0.94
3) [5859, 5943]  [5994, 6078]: 1.49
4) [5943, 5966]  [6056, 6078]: 1.36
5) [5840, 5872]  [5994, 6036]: 1.15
